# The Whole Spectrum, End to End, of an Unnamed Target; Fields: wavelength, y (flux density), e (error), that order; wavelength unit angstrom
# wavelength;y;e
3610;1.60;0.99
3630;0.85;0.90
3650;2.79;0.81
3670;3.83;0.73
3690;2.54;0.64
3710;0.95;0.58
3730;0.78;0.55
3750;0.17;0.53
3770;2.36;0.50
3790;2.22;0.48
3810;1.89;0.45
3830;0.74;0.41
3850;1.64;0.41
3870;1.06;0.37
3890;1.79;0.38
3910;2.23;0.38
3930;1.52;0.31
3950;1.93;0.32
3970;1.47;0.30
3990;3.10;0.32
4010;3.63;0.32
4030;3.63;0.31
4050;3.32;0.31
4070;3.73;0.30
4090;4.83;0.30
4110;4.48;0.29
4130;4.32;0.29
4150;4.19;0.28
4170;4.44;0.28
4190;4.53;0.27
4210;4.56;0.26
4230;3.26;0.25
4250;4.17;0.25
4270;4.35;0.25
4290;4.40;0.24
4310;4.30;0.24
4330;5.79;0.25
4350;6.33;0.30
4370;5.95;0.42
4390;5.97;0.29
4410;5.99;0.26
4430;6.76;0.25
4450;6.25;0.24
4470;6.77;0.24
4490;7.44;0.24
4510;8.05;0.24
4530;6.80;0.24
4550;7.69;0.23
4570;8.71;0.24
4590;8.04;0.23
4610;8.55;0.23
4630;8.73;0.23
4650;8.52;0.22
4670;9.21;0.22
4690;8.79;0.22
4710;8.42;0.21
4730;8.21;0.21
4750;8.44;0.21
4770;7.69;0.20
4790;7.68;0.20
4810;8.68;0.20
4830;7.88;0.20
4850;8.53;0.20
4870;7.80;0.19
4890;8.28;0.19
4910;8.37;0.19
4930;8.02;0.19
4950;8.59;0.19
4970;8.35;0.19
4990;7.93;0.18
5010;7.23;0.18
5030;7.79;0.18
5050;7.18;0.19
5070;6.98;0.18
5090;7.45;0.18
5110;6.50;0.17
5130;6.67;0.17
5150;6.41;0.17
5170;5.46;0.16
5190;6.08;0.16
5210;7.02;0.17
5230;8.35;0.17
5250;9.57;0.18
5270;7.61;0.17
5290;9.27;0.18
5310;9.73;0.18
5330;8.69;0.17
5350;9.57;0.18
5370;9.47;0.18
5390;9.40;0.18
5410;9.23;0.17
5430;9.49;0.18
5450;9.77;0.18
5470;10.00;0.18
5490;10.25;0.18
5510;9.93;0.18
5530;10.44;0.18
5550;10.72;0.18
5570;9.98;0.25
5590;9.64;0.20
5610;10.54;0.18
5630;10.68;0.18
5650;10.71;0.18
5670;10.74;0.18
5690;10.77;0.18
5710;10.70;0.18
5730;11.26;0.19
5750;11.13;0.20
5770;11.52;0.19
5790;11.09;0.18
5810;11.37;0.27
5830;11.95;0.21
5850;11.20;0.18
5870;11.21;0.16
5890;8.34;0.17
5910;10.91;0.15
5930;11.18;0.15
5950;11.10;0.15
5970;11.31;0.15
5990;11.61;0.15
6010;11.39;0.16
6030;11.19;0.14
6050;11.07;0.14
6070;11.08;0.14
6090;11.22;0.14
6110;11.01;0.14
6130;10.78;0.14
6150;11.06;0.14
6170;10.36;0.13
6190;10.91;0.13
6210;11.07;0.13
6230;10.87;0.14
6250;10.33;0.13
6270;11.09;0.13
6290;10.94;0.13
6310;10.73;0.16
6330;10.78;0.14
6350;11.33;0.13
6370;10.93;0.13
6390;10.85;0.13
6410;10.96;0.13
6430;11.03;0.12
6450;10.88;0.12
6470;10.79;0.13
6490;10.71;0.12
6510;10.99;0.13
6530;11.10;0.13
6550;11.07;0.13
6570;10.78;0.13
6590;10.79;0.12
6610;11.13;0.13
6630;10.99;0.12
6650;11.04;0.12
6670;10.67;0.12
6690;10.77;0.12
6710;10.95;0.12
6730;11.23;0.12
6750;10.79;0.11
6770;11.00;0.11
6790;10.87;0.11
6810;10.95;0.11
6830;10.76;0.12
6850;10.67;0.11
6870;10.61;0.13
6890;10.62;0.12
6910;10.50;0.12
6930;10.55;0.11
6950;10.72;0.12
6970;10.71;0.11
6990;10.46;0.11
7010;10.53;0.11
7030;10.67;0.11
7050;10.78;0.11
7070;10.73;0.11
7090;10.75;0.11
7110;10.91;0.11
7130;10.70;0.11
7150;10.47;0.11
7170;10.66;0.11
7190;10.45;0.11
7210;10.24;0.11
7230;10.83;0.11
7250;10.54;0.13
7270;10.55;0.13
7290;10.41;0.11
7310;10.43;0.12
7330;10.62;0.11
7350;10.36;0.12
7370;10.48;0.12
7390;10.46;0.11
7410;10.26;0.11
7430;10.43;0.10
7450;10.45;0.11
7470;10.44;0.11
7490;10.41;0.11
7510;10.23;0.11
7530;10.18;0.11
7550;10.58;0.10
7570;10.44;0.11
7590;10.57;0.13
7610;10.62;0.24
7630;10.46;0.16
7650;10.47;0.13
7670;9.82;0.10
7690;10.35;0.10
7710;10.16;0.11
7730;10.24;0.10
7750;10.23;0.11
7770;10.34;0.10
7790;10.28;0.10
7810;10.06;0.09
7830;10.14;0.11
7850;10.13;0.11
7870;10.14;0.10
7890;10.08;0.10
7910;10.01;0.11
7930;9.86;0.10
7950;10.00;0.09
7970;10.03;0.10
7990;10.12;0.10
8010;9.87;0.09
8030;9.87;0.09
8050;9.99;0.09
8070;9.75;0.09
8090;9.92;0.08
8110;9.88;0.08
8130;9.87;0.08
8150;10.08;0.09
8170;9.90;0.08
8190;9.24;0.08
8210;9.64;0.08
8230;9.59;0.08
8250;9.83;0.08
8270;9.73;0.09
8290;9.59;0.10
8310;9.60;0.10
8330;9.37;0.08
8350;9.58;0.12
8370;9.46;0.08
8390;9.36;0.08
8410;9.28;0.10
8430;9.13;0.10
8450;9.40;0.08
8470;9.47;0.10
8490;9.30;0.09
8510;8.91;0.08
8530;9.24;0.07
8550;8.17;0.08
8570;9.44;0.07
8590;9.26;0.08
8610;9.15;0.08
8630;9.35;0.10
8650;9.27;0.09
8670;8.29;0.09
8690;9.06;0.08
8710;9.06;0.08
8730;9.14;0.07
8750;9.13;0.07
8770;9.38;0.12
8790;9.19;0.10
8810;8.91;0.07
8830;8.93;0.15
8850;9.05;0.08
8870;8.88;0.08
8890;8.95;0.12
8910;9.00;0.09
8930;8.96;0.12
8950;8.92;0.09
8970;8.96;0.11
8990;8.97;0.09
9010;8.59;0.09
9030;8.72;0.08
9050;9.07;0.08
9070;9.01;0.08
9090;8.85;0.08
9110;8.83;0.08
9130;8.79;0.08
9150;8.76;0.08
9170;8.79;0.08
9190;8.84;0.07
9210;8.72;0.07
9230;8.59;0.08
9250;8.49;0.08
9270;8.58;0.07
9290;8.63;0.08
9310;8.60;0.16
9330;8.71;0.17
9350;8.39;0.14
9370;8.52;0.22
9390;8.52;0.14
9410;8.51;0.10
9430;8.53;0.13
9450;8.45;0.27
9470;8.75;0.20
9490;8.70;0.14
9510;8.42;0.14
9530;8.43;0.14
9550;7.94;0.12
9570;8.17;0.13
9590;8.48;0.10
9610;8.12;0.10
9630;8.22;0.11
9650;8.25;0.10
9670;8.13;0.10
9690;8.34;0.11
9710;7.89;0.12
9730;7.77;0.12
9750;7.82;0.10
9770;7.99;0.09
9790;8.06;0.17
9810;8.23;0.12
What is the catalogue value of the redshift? 0.000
